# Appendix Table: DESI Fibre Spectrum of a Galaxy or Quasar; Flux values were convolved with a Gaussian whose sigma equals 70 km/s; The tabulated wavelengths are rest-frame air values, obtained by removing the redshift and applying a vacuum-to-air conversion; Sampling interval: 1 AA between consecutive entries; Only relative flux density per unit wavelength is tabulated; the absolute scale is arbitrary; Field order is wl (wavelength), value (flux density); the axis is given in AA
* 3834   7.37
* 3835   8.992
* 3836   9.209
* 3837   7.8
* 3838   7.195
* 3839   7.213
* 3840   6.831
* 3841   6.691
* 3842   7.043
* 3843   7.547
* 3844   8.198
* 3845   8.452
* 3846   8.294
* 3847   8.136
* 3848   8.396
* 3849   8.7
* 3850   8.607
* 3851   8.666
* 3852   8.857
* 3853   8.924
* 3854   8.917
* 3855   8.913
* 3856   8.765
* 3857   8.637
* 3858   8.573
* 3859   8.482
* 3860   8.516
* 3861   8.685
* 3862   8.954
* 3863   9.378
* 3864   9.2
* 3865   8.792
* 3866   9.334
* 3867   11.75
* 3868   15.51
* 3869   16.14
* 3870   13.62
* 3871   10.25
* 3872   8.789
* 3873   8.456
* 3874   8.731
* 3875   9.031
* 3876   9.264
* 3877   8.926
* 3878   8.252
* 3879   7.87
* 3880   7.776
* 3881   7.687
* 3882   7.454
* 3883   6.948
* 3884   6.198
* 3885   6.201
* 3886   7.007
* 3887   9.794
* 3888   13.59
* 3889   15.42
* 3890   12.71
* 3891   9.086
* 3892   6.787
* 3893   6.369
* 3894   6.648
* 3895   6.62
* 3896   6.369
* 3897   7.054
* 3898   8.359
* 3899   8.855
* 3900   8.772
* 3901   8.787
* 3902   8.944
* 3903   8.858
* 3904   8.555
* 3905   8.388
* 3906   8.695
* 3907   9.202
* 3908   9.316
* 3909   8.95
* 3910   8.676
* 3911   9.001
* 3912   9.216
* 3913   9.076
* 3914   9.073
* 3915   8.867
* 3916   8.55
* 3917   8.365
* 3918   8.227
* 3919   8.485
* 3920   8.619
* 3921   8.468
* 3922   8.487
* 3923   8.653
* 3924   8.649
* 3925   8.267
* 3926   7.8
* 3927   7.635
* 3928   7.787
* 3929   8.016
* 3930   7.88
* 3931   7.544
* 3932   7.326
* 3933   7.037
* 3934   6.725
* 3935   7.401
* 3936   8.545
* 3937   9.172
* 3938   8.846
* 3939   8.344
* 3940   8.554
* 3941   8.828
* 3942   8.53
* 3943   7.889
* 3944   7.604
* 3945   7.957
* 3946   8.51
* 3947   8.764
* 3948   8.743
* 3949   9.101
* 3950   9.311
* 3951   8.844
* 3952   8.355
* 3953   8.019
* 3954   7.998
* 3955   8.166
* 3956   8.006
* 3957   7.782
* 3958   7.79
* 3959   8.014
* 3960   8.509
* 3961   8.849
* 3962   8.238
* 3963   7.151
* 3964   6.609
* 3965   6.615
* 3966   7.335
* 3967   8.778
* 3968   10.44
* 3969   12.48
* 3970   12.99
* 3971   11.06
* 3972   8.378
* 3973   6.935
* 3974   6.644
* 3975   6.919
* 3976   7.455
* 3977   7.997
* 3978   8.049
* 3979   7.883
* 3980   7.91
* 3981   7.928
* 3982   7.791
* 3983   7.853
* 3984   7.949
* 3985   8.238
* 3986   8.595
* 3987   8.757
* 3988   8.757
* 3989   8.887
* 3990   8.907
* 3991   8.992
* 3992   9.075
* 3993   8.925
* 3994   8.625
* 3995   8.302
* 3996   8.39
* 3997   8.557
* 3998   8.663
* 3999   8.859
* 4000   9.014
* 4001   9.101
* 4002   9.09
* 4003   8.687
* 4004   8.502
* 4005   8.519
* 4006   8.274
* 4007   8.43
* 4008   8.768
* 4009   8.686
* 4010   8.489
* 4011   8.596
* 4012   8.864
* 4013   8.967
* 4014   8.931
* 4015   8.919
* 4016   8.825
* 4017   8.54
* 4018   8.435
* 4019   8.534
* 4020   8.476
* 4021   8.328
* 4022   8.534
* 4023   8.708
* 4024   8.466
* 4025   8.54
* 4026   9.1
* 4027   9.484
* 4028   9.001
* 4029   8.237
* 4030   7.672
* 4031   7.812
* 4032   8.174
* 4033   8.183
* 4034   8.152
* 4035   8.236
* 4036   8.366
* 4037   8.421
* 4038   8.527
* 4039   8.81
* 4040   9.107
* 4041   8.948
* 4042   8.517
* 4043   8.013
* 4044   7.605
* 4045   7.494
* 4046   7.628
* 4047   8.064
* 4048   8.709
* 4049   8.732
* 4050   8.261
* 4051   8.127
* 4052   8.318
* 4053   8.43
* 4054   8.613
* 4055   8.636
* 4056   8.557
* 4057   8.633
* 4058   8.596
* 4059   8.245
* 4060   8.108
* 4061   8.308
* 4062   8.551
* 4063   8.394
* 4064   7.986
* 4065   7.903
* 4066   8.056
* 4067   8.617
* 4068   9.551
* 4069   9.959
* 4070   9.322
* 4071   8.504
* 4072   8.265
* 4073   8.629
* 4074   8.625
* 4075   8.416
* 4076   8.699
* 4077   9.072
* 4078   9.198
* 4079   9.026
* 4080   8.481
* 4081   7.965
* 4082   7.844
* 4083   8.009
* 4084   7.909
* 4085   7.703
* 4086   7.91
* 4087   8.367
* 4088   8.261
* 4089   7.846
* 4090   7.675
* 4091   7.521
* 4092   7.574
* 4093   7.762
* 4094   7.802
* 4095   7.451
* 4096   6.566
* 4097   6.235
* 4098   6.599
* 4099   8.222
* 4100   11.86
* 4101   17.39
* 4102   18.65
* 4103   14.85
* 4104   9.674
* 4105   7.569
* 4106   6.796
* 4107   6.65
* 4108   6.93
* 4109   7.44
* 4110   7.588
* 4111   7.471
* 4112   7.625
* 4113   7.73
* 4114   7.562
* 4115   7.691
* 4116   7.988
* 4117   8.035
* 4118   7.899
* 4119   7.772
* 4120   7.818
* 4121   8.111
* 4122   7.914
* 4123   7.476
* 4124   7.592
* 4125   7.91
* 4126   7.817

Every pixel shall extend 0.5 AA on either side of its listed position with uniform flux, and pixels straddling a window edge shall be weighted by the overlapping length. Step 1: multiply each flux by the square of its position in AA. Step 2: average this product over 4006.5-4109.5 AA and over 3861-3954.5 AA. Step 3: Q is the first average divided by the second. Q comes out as 1.06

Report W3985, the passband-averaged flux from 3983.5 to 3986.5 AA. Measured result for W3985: 8.26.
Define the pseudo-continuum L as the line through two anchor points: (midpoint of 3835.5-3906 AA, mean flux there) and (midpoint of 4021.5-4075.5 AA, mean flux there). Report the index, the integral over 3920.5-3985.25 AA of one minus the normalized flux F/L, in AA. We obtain 2.91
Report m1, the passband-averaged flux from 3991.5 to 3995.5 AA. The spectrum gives 8.73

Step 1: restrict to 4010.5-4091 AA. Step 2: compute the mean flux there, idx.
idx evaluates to 8.45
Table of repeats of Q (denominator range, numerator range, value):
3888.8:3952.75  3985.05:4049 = 1.07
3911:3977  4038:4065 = 1.05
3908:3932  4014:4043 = 1.07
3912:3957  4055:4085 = 1.10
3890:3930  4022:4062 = 1.07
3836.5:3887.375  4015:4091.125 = 1.06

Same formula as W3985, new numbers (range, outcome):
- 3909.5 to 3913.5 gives 8.99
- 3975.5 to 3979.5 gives 7.85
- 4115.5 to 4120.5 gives 7.9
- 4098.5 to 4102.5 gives 14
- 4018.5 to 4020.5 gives 8.51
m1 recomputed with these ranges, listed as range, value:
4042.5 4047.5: 7.76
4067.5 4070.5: 9.61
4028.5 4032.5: 7.97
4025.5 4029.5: 8.96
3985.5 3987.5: 8.68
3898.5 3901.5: 8.8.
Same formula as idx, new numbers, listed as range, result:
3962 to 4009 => 8.52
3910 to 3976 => 8.38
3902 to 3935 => 8.38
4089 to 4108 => 9.17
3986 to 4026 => 8.69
